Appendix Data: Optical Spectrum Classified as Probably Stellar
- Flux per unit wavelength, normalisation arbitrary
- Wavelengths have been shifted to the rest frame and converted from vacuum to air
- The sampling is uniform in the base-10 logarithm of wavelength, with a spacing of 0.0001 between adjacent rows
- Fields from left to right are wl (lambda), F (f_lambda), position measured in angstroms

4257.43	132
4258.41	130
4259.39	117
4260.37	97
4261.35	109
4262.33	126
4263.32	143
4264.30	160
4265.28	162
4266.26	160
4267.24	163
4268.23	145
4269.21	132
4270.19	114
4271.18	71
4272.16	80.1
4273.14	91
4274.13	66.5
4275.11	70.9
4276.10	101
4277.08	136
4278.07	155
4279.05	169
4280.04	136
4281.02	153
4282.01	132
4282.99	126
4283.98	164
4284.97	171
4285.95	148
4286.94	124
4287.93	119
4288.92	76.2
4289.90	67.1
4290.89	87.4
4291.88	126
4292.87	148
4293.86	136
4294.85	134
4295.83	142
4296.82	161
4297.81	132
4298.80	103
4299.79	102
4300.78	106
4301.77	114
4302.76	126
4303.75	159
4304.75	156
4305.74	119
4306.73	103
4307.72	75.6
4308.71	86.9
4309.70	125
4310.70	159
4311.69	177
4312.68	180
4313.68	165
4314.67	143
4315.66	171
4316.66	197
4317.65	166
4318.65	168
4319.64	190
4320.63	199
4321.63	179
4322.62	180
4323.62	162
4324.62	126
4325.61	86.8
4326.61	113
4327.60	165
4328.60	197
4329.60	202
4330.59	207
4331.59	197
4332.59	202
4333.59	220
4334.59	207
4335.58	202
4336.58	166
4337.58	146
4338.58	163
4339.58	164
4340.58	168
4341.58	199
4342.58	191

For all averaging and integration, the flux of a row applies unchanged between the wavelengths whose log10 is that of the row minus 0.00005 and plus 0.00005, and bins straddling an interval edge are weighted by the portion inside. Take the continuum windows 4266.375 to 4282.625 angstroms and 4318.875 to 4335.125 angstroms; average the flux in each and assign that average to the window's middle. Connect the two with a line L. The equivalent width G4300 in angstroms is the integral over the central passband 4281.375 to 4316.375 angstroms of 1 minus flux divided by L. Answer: 3.7 angstroms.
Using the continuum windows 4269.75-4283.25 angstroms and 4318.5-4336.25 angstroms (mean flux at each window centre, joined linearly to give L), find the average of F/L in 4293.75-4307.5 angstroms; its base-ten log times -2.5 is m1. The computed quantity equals 0.14 mag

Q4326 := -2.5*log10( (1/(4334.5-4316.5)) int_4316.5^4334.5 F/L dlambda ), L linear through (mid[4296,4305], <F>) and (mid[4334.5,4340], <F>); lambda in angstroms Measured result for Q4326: -0.11 mag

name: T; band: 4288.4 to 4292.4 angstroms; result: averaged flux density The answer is 89.7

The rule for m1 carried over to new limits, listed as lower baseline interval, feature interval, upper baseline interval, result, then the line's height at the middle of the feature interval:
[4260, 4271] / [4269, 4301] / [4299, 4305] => 0.08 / 130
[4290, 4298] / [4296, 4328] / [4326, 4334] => 0.10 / 158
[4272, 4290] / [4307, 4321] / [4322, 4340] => 0.00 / 155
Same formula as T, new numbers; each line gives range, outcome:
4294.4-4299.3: 135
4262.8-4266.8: 156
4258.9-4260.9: 107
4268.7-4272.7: 99.6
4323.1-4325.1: 144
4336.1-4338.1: 156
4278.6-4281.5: 152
